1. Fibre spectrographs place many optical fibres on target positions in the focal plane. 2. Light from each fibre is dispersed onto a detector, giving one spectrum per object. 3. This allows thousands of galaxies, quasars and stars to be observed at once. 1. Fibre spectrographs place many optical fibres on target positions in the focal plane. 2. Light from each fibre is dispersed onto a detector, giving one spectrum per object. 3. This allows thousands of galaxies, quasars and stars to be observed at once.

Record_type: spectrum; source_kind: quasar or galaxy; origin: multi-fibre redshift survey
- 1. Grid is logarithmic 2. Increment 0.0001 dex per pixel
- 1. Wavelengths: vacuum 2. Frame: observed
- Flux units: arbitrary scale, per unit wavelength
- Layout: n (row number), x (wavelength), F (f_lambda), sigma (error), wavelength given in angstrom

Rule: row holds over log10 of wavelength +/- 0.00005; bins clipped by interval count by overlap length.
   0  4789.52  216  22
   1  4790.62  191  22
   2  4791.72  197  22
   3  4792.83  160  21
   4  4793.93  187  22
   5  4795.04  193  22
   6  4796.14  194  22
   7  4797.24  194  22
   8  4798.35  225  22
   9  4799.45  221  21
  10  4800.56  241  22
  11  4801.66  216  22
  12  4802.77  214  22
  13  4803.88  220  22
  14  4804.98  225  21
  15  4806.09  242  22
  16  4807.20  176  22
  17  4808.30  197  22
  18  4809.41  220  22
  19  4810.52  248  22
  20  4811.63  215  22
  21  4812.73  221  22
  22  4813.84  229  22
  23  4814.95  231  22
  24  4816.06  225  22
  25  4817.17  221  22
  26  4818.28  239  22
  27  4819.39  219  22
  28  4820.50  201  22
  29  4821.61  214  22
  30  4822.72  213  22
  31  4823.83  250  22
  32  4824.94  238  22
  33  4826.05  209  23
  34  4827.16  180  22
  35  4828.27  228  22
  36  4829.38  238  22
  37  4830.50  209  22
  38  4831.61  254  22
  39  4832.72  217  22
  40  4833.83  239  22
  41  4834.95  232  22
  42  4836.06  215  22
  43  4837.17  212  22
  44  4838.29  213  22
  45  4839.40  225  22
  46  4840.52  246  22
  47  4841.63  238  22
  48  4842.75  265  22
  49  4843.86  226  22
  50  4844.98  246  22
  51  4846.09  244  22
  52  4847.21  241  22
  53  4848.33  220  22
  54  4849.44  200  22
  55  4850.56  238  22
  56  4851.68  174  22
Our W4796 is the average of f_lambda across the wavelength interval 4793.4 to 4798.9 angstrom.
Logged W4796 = 199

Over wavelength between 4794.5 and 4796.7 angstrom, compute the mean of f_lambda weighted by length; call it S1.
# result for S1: 194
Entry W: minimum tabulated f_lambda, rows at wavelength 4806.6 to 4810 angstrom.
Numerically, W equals 176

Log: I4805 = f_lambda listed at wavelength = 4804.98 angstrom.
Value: 225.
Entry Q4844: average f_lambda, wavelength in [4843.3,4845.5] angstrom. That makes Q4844 236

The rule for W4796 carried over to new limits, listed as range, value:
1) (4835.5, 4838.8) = 213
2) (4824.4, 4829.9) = 219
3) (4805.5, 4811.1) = 216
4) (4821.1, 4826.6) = 225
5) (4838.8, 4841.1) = 235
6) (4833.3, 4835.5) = 235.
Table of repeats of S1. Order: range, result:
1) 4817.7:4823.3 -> 217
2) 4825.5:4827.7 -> 195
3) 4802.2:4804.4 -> 216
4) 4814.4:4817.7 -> 226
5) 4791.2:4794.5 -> 181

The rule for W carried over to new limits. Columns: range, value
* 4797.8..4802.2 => 216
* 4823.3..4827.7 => 180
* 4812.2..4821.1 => 201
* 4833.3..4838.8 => 212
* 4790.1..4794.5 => 160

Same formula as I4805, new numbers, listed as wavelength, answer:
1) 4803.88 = 220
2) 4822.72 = 213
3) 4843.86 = 226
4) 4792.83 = 160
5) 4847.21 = 241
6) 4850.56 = 238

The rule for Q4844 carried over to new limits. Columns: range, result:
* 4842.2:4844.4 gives 246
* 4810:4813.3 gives 228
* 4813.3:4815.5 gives 230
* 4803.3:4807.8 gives 216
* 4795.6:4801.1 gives 215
